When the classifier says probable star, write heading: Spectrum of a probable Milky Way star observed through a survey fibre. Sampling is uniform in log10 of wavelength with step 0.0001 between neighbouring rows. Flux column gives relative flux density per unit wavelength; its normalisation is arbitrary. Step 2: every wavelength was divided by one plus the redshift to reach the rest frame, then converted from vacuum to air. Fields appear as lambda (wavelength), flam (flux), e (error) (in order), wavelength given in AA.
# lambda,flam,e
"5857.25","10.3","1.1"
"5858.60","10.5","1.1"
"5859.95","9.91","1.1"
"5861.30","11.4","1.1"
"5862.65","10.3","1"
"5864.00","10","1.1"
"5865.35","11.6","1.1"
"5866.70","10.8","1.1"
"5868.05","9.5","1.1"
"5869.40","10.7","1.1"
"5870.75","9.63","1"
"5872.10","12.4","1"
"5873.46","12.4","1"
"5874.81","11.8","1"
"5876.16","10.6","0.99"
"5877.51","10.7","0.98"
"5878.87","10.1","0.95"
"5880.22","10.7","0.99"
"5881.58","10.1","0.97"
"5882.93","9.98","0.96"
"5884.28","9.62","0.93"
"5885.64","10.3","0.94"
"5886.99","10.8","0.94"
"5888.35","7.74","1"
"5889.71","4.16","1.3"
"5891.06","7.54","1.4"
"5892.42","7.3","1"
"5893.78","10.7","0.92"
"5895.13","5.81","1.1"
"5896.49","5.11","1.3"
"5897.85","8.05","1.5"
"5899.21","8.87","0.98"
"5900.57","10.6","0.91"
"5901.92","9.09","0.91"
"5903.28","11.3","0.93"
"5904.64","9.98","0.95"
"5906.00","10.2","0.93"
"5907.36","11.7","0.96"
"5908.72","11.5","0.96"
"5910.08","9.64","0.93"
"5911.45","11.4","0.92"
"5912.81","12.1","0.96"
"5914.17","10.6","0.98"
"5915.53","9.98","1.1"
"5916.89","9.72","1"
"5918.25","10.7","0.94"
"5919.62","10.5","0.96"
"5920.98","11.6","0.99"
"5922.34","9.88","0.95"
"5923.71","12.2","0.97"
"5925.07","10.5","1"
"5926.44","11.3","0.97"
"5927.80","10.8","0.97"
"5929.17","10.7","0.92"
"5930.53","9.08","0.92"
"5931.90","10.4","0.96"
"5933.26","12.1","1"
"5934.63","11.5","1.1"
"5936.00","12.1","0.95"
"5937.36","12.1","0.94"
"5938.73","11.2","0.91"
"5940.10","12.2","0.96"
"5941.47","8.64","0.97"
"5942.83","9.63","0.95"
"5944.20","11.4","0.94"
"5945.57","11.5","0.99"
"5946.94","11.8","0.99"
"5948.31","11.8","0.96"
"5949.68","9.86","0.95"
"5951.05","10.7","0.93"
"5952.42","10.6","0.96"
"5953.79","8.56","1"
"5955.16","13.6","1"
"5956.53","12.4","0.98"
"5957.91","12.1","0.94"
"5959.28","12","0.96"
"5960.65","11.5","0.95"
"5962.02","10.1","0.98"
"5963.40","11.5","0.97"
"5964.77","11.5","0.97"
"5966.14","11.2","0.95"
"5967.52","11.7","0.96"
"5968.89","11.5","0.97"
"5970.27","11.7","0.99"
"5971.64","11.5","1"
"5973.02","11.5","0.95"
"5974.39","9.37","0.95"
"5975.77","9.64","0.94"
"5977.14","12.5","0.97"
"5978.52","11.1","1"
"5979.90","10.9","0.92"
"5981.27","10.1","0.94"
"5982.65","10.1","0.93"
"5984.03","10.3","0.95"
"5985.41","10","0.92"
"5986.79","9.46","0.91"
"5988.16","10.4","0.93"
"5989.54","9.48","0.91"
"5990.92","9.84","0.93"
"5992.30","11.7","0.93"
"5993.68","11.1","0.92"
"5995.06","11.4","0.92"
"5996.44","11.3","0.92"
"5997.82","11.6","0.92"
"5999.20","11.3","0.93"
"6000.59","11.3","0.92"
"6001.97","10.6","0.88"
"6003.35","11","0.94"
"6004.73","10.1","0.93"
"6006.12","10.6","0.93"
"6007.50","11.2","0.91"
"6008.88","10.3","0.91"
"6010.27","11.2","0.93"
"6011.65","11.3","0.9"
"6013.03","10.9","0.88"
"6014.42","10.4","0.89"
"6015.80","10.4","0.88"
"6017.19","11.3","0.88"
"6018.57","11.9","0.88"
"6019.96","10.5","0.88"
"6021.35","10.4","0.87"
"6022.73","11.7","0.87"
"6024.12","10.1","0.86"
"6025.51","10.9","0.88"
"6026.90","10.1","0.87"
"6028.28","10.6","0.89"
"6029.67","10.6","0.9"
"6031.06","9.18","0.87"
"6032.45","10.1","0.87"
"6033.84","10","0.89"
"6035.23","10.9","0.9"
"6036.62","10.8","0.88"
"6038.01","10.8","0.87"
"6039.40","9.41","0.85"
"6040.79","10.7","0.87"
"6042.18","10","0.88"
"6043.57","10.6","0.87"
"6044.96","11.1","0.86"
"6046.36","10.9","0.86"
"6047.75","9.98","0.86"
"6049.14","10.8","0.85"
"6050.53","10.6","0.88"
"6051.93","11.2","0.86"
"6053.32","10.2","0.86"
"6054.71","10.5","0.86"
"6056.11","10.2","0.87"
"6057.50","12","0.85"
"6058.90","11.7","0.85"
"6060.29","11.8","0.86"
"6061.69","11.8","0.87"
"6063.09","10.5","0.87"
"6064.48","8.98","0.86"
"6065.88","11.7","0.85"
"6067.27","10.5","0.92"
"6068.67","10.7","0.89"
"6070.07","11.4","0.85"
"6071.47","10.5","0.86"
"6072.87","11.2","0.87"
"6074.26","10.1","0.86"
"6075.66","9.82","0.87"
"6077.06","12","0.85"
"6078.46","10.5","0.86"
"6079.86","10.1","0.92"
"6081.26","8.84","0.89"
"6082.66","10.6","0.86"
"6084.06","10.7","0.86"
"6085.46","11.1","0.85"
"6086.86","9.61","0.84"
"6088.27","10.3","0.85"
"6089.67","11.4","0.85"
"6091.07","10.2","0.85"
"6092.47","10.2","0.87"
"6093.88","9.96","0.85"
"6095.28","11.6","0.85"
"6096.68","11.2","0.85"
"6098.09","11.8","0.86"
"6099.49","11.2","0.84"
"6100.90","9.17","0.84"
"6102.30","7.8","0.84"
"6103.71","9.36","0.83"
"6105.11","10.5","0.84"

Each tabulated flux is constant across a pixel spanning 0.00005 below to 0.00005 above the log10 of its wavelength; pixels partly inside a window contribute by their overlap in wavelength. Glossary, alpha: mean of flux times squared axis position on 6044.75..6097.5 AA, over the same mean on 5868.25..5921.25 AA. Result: 1.15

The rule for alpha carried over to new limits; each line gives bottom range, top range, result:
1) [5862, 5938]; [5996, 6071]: 1.10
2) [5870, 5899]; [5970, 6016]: 1.20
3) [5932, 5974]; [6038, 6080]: 0.98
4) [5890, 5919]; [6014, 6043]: 1.15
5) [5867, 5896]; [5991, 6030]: 1.18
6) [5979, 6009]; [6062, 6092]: 1.02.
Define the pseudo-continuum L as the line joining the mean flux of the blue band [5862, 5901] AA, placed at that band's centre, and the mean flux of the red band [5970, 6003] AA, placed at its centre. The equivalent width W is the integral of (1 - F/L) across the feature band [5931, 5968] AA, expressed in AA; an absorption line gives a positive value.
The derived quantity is -3.2 AA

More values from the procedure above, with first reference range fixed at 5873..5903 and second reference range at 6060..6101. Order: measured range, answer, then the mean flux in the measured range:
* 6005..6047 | -1.6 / 10.6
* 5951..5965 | -2.3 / 11.3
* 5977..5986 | -0.6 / 10.6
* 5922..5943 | -3.1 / 10.9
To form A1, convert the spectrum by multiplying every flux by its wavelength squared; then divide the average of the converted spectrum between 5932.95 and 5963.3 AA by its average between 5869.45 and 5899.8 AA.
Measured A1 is 1.2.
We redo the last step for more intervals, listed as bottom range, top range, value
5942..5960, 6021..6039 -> 0.96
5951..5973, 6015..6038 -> 0.95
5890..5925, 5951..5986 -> 1.15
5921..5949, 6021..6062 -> 1.00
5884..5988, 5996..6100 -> 1.06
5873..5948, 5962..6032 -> 1.09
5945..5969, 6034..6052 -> 0.96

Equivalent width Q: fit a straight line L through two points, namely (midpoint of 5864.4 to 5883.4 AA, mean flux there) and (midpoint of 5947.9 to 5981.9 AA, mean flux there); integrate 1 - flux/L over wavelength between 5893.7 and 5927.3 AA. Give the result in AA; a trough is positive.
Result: 2.5 AA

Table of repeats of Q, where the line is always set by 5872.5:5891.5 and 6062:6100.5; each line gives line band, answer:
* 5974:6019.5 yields -2.0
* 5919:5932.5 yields -1.0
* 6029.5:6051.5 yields 0.1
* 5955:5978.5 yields -2.9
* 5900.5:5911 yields -0.6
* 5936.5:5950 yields -1.3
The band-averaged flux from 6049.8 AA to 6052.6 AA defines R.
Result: 10.9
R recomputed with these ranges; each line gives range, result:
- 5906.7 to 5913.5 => 11.3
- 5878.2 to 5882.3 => 10.3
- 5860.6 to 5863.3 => 10.8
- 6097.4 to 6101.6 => 10.7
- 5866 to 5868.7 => 10.2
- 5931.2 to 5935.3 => 11.3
